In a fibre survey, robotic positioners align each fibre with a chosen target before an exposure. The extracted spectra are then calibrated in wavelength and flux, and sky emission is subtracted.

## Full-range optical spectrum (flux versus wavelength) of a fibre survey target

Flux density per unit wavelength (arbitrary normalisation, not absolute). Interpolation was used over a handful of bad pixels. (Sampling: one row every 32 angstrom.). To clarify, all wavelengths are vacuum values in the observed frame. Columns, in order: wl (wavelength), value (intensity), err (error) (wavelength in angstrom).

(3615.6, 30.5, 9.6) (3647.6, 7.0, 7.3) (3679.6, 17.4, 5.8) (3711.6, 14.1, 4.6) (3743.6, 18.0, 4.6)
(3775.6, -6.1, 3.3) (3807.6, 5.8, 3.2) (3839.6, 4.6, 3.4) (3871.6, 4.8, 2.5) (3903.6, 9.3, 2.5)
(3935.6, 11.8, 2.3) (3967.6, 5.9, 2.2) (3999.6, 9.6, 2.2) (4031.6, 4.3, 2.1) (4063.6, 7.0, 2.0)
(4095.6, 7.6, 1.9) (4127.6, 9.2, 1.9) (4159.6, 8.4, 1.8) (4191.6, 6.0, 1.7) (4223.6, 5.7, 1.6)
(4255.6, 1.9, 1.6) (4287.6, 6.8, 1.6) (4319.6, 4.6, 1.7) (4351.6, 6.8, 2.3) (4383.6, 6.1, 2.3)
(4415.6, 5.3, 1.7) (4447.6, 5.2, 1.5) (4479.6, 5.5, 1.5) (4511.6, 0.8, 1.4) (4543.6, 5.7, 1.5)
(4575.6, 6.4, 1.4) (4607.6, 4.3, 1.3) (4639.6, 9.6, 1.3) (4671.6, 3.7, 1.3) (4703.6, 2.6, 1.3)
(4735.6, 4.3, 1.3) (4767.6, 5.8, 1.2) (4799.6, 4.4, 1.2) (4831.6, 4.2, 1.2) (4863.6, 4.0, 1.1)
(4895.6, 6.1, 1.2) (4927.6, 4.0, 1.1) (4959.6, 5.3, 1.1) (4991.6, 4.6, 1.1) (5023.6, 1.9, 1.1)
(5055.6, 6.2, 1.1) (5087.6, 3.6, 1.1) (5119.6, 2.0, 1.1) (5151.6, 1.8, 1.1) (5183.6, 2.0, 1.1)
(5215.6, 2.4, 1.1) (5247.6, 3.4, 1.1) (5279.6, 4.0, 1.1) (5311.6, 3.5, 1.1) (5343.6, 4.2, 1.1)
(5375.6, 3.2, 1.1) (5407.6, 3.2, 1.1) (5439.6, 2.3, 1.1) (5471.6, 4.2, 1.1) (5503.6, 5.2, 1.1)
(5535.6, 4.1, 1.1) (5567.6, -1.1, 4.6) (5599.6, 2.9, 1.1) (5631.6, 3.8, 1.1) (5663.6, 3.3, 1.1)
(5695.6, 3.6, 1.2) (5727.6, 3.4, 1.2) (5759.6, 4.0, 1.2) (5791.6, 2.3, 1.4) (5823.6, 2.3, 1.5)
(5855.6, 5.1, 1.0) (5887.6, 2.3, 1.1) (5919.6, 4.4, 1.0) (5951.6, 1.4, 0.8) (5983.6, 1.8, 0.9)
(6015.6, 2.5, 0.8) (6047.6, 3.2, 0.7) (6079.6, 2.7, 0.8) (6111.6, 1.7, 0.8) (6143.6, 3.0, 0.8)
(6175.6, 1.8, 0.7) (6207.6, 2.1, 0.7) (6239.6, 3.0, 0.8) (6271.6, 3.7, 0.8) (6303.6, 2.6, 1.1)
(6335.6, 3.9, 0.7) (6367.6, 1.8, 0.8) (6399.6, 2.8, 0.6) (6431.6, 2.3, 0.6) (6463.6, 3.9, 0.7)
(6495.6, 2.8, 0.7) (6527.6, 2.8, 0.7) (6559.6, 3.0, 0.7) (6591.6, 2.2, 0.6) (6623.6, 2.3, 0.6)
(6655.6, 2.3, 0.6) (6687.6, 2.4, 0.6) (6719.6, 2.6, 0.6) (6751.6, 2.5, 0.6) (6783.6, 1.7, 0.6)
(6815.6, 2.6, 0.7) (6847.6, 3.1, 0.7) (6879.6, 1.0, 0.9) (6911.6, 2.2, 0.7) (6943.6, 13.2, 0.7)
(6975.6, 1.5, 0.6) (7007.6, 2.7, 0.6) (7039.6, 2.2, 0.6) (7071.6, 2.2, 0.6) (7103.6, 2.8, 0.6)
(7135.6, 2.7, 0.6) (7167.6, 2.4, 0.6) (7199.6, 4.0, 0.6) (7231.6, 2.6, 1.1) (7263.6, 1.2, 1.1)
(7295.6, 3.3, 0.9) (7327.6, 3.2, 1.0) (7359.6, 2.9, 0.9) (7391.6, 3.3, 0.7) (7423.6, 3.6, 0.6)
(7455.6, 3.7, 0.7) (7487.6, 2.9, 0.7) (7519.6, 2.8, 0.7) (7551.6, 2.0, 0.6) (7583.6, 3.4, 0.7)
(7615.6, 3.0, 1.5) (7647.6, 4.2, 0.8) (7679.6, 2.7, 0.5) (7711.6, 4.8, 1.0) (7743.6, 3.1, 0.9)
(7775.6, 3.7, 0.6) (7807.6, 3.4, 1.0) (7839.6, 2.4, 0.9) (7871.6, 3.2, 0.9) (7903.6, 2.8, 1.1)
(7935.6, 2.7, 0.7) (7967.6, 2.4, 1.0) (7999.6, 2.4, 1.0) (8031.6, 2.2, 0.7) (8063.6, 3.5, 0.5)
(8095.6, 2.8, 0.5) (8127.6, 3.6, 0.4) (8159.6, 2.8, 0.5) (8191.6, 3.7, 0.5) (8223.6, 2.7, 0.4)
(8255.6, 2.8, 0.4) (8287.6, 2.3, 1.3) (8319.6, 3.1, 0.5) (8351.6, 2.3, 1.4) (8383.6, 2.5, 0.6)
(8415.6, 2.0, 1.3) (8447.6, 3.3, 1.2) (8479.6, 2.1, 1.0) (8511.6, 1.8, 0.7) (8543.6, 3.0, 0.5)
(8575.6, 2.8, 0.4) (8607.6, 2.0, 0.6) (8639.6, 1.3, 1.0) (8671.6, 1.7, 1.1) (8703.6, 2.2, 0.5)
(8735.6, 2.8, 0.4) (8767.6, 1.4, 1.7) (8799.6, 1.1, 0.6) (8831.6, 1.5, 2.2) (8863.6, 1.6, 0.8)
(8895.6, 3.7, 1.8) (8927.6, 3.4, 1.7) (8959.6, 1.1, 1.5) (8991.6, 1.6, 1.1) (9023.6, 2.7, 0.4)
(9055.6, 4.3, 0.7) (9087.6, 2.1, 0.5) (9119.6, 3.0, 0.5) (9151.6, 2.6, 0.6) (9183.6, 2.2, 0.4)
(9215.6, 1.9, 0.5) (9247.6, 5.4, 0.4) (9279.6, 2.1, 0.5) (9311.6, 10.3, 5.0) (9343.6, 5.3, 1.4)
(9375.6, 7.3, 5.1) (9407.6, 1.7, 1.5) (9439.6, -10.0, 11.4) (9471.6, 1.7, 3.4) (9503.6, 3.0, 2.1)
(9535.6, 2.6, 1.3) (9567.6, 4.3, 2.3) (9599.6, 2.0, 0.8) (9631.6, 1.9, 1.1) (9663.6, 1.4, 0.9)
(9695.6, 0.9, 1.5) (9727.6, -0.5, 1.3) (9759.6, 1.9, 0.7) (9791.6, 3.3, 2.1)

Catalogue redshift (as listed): 0.862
